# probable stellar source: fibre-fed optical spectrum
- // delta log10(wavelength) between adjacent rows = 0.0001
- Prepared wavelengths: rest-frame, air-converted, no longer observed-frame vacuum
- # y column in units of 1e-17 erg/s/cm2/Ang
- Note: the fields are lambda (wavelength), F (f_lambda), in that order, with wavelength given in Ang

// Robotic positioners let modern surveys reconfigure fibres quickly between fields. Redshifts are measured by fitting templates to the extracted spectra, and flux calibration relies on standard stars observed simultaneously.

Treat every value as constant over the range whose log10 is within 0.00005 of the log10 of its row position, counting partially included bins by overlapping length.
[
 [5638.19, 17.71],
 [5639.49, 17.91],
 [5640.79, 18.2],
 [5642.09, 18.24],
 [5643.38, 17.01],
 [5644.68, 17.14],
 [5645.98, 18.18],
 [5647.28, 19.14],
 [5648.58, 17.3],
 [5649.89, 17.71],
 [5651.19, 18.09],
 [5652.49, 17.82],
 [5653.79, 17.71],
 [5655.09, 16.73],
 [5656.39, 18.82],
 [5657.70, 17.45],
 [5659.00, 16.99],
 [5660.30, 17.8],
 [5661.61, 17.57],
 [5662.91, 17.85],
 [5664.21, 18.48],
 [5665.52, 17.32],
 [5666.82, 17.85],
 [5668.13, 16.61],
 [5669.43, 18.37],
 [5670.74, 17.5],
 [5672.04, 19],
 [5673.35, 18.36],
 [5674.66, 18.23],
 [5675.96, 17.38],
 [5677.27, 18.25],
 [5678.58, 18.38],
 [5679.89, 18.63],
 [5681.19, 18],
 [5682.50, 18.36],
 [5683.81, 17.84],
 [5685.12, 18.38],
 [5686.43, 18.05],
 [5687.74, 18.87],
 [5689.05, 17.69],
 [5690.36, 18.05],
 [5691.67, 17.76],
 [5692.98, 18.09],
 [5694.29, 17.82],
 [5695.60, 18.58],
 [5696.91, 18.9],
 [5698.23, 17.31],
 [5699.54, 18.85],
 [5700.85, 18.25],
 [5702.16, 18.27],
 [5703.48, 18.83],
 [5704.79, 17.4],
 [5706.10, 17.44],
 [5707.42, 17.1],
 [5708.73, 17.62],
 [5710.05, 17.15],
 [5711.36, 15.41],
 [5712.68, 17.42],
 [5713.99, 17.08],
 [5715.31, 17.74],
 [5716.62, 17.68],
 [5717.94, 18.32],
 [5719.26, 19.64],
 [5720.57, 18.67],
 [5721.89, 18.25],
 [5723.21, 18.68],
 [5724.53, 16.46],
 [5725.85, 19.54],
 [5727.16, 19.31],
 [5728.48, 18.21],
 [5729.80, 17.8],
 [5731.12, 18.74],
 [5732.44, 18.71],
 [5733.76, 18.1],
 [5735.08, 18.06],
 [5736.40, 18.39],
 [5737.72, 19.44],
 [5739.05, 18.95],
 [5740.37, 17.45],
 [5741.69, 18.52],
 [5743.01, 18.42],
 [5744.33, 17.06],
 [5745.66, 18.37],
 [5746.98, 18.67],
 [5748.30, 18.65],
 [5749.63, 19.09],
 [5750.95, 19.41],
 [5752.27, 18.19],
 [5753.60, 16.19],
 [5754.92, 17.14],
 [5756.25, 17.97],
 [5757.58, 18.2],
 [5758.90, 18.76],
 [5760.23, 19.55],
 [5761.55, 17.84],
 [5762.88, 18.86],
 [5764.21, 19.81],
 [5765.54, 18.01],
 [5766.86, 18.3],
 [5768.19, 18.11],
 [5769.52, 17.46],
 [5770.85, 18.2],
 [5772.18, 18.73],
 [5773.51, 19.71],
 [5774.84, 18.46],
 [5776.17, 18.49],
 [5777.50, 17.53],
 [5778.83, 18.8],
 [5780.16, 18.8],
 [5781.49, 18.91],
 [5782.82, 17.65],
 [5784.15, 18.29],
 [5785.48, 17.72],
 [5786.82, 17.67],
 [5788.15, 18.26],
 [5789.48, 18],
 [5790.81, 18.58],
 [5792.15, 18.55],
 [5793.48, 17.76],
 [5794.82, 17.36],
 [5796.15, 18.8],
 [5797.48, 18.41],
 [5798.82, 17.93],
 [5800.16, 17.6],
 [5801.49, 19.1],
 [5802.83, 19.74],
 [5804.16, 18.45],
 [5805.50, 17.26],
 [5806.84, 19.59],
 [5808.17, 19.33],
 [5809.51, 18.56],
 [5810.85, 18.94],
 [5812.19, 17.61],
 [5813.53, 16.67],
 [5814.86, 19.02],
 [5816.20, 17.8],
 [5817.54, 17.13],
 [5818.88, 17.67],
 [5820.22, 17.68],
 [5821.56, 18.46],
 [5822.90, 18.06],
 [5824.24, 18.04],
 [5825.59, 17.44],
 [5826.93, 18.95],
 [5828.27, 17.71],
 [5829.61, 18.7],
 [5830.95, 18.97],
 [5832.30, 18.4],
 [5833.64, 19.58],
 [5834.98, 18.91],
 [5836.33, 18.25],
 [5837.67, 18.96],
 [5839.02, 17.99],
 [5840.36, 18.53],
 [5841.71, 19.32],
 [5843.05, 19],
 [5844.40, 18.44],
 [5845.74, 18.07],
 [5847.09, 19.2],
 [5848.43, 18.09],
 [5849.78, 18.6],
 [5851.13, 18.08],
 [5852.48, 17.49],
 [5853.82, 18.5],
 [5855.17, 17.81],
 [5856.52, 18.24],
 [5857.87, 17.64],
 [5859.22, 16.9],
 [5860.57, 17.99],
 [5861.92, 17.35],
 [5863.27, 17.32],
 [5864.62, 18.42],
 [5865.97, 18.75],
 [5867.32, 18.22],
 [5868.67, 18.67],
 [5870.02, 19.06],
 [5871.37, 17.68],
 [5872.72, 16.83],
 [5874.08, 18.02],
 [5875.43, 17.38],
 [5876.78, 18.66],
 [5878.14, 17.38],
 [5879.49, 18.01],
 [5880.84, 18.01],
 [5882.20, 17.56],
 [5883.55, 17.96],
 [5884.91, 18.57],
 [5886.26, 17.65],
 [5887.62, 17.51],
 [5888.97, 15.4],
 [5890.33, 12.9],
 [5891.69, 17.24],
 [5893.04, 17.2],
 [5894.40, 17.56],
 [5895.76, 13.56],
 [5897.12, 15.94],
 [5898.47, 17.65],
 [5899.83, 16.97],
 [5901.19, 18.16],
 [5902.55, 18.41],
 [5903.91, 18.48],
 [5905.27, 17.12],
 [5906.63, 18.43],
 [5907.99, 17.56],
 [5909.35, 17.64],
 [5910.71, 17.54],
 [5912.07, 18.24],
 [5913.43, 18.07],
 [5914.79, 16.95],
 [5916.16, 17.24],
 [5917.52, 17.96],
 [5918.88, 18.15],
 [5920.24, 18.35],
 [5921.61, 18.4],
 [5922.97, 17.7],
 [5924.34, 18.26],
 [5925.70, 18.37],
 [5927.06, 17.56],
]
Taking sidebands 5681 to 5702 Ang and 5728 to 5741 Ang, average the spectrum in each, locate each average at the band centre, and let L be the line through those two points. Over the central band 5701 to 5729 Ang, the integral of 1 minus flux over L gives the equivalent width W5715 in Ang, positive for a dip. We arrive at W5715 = 0.6 Ang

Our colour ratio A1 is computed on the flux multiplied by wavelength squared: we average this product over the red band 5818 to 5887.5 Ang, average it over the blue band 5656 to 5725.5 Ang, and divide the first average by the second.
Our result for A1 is 1.1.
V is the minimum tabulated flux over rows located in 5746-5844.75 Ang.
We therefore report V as 16.19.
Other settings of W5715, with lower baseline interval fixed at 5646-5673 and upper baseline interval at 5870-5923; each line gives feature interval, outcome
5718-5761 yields -1.69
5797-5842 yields -2.03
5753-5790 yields -1.31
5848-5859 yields -0.31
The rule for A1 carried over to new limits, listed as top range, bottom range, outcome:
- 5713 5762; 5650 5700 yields 1.04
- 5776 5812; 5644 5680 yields 1.08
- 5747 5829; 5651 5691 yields 1.06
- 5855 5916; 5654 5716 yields 1.05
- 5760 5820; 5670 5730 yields 1.05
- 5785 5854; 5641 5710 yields 1.07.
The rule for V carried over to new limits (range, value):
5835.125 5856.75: 17.49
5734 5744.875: 17.06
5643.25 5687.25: 16.61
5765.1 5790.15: 17.46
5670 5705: 17.31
